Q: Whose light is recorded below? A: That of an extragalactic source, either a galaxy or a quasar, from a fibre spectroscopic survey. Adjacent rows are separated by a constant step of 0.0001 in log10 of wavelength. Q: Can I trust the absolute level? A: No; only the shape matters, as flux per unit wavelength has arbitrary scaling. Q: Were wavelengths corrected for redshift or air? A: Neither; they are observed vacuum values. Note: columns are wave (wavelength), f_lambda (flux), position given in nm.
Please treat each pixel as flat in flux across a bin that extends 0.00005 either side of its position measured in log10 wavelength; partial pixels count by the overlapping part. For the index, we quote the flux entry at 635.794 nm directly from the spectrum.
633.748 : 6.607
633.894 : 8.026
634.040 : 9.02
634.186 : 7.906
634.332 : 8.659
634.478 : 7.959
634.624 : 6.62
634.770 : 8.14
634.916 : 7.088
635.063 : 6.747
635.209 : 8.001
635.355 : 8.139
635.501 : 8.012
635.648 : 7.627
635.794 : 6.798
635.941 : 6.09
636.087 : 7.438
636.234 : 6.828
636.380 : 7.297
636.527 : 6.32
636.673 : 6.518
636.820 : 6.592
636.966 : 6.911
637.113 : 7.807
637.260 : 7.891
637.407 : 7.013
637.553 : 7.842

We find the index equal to 6.798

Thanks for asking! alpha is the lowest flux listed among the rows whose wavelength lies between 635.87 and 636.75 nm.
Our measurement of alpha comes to 6.09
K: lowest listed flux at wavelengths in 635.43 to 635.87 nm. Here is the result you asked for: 6.798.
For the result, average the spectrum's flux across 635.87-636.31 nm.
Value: 6.8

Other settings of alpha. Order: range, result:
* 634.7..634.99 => 7.088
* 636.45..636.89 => 6.32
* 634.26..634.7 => 6.62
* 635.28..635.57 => 8.012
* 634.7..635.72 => 6.747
